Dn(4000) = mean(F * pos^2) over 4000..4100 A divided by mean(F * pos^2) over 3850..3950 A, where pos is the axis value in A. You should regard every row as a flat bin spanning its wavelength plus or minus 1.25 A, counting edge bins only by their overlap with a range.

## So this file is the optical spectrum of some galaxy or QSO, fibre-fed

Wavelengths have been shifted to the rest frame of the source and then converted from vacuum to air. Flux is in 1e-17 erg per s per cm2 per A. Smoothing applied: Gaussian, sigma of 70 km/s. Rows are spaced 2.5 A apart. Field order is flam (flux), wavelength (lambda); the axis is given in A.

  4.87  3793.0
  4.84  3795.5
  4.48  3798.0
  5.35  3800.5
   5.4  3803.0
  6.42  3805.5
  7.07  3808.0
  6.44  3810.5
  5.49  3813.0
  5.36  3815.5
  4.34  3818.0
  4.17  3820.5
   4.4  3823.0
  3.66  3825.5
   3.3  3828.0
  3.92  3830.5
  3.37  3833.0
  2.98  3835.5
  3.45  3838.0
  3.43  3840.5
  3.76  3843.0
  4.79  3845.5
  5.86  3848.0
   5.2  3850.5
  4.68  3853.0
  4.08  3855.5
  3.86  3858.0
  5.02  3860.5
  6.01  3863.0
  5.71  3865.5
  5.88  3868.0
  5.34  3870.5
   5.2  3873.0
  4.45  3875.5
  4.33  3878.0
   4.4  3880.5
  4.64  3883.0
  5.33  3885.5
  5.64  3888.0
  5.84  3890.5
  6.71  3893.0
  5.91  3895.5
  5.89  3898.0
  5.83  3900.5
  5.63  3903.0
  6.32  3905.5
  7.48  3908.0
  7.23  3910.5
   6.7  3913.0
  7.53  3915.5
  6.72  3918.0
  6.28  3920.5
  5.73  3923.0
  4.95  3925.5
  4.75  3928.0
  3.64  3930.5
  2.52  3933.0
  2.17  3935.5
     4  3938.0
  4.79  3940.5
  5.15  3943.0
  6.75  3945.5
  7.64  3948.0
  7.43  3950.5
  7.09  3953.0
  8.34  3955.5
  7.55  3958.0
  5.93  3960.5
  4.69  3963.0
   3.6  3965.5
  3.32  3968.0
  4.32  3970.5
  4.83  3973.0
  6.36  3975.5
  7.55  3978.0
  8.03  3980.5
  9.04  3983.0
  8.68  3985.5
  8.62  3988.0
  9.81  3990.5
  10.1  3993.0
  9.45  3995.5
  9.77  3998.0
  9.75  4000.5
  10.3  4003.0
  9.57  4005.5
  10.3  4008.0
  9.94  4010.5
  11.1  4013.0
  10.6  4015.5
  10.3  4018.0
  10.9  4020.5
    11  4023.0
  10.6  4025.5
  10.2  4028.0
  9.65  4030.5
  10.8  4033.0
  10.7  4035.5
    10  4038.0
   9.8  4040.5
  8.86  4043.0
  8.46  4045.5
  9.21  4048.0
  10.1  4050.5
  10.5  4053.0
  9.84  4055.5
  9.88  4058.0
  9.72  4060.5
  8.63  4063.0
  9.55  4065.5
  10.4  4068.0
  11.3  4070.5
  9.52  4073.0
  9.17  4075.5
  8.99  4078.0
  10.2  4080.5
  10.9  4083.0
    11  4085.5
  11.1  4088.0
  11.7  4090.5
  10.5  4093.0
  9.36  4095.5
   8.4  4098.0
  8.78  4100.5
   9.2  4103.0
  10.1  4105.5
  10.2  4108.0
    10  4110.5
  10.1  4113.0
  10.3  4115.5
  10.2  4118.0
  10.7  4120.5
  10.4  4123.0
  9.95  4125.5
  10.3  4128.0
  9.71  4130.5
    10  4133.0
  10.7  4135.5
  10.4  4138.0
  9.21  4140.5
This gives 2.00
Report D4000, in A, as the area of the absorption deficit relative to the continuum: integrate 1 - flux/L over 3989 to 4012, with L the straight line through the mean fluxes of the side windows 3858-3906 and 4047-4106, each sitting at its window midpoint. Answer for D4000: -4.9 A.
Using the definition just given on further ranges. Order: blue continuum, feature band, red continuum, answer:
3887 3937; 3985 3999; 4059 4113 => -3.3 A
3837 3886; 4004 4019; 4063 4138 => -4.1 A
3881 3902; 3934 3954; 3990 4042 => 5.4 A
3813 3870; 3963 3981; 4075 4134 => 4.9 A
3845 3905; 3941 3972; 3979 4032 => 8.2 A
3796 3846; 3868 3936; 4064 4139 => 7.2 A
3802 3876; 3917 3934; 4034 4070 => 4.5 A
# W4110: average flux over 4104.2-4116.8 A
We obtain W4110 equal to 10.1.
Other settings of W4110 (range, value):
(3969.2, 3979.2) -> 5.74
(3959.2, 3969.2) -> 4.41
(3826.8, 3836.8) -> 3.39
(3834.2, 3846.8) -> 3.69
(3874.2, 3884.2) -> 4.46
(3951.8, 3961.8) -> 7.22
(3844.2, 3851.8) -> 5.27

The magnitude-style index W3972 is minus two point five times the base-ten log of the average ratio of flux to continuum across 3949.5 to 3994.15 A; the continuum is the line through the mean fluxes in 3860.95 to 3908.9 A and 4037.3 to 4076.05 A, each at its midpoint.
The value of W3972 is 0.110 mag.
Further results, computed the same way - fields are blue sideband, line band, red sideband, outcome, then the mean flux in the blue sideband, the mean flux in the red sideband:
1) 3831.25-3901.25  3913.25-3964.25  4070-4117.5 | 0.15 mag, 4.9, 10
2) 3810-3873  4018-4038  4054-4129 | -0.21 mag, 4.57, 10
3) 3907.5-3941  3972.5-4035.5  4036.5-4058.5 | -0.18 mag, 5.28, 9.63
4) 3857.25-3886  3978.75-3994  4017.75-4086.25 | -0.10 mag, 5.03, 9.99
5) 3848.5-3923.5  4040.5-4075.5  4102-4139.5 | -0.08 mag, 5.65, 10.2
